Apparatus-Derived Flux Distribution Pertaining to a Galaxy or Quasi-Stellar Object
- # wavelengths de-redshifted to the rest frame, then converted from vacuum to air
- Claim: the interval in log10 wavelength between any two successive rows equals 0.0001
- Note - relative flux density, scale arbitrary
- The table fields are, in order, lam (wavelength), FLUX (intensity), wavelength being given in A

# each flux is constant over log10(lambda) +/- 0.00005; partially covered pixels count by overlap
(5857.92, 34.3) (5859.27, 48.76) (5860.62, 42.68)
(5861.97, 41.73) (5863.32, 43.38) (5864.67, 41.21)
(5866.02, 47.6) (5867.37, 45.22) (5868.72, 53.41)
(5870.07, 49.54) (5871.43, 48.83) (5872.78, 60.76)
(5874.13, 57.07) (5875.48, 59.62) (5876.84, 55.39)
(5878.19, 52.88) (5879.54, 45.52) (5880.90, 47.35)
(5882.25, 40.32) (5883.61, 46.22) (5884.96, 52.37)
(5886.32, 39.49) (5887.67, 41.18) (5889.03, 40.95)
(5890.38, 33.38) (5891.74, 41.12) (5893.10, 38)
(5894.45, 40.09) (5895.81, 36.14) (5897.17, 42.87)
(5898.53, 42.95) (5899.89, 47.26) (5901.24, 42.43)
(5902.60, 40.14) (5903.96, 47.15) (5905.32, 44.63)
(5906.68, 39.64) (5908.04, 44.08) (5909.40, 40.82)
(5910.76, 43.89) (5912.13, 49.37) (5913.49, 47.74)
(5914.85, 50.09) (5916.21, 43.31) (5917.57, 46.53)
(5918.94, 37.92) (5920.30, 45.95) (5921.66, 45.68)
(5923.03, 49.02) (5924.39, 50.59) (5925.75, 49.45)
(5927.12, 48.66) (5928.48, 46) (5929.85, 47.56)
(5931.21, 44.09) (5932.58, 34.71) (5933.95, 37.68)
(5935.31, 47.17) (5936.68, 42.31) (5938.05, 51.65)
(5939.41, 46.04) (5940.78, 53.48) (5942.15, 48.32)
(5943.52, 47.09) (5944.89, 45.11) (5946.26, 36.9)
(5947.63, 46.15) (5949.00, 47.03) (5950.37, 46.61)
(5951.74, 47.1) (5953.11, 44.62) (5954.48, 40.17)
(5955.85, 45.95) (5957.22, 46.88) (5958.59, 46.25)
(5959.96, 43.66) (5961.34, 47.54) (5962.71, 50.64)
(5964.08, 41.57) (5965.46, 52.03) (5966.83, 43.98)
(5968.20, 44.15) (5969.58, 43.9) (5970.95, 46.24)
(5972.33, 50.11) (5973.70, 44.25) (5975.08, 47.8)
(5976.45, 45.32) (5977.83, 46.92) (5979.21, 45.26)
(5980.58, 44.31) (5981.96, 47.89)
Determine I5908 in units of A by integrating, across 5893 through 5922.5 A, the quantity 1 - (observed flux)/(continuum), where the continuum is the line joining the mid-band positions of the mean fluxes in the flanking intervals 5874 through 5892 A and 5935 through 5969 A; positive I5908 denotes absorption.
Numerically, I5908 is 1.7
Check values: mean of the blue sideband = 46.4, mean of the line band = 43.6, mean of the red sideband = 46.1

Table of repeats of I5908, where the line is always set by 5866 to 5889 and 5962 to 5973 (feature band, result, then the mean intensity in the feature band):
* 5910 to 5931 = 0.6 A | 46.7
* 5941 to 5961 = 0.7 A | 45.4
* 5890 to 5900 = 1.8 A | 40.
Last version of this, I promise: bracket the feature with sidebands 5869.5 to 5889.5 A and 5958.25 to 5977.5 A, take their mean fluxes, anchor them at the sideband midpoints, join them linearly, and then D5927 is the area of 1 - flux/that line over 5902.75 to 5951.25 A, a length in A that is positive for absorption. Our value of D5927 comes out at 2.22 A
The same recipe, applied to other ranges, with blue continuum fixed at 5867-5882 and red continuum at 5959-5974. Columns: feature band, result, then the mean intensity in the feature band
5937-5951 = 0.3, 46.7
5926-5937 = 1.1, 43.8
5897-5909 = 1.6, 43.4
